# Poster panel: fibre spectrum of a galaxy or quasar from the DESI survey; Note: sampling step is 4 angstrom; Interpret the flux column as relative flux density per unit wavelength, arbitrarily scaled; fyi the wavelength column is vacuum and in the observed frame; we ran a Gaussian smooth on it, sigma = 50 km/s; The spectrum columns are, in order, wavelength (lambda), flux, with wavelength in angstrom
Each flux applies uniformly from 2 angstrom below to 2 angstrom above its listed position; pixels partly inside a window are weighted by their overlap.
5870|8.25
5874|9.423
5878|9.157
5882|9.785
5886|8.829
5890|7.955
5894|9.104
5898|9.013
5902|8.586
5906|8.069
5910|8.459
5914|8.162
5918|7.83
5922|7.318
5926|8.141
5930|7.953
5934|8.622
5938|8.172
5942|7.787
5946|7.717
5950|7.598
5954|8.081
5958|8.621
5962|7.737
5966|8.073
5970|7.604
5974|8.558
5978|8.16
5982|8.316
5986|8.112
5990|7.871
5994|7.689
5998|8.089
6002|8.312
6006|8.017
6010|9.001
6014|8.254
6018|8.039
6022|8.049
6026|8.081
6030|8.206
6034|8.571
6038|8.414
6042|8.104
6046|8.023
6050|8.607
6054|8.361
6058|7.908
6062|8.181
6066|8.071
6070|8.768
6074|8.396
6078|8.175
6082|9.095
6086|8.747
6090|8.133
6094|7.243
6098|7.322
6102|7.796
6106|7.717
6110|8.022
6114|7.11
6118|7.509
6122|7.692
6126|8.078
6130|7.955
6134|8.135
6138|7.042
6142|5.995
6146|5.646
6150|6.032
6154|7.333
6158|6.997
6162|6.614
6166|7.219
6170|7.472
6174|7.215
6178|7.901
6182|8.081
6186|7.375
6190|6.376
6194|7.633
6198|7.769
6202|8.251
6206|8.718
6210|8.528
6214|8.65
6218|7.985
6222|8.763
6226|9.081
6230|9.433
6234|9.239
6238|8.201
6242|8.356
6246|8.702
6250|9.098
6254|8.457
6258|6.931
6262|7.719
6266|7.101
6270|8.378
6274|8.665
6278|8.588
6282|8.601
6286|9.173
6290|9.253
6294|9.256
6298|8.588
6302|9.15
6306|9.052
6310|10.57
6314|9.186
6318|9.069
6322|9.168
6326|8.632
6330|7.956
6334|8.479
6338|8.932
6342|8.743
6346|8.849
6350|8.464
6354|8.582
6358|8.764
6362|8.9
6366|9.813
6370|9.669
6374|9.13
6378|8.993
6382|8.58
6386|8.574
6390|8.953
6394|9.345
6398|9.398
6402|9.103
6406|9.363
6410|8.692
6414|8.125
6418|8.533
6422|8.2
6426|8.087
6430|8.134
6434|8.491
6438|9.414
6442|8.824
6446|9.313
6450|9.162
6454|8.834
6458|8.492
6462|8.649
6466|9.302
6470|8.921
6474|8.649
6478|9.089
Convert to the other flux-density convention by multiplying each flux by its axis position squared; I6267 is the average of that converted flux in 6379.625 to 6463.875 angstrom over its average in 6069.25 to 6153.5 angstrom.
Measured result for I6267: 1.3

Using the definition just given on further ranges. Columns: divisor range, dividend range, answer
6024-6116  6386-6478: 1.22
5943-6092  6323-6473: 1.22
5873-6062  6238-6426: 1.20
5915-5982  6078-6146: 1.01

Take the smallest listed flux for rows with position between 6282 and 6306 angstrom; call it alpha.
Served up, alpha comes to 8.588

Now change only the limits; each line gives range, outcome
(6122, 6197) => 5.646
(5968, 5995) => 7.604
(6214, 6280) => 6.931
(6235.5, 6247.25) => 8.201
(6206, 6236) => 7.985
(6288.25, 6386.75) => 7.956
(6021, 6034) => 8.049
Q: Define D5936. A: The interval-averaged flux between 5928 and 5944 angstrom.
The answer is 8.13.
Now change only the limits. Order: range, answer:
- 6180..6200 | 7.45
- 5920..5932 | 7.8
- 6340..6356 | 8.66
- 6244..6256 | 8.75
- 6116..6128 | 7.76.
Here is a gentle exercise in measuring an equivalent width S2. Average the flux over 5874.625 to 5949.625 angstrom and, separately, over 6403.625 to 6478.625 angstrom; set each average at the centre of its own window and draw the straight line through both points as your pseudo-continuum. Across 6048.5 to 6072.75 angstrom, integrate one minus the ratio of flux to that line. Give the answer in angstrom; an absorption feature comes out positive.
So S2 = 0.5 angstrom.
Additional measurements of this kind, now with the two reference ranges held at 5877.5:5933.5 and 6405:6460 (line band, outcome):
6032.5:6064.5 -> 0.9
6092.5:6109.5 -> 1.9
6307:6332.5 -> -1.3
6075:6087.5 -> -0.2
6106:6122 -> 1.8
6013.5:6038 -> 0.8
